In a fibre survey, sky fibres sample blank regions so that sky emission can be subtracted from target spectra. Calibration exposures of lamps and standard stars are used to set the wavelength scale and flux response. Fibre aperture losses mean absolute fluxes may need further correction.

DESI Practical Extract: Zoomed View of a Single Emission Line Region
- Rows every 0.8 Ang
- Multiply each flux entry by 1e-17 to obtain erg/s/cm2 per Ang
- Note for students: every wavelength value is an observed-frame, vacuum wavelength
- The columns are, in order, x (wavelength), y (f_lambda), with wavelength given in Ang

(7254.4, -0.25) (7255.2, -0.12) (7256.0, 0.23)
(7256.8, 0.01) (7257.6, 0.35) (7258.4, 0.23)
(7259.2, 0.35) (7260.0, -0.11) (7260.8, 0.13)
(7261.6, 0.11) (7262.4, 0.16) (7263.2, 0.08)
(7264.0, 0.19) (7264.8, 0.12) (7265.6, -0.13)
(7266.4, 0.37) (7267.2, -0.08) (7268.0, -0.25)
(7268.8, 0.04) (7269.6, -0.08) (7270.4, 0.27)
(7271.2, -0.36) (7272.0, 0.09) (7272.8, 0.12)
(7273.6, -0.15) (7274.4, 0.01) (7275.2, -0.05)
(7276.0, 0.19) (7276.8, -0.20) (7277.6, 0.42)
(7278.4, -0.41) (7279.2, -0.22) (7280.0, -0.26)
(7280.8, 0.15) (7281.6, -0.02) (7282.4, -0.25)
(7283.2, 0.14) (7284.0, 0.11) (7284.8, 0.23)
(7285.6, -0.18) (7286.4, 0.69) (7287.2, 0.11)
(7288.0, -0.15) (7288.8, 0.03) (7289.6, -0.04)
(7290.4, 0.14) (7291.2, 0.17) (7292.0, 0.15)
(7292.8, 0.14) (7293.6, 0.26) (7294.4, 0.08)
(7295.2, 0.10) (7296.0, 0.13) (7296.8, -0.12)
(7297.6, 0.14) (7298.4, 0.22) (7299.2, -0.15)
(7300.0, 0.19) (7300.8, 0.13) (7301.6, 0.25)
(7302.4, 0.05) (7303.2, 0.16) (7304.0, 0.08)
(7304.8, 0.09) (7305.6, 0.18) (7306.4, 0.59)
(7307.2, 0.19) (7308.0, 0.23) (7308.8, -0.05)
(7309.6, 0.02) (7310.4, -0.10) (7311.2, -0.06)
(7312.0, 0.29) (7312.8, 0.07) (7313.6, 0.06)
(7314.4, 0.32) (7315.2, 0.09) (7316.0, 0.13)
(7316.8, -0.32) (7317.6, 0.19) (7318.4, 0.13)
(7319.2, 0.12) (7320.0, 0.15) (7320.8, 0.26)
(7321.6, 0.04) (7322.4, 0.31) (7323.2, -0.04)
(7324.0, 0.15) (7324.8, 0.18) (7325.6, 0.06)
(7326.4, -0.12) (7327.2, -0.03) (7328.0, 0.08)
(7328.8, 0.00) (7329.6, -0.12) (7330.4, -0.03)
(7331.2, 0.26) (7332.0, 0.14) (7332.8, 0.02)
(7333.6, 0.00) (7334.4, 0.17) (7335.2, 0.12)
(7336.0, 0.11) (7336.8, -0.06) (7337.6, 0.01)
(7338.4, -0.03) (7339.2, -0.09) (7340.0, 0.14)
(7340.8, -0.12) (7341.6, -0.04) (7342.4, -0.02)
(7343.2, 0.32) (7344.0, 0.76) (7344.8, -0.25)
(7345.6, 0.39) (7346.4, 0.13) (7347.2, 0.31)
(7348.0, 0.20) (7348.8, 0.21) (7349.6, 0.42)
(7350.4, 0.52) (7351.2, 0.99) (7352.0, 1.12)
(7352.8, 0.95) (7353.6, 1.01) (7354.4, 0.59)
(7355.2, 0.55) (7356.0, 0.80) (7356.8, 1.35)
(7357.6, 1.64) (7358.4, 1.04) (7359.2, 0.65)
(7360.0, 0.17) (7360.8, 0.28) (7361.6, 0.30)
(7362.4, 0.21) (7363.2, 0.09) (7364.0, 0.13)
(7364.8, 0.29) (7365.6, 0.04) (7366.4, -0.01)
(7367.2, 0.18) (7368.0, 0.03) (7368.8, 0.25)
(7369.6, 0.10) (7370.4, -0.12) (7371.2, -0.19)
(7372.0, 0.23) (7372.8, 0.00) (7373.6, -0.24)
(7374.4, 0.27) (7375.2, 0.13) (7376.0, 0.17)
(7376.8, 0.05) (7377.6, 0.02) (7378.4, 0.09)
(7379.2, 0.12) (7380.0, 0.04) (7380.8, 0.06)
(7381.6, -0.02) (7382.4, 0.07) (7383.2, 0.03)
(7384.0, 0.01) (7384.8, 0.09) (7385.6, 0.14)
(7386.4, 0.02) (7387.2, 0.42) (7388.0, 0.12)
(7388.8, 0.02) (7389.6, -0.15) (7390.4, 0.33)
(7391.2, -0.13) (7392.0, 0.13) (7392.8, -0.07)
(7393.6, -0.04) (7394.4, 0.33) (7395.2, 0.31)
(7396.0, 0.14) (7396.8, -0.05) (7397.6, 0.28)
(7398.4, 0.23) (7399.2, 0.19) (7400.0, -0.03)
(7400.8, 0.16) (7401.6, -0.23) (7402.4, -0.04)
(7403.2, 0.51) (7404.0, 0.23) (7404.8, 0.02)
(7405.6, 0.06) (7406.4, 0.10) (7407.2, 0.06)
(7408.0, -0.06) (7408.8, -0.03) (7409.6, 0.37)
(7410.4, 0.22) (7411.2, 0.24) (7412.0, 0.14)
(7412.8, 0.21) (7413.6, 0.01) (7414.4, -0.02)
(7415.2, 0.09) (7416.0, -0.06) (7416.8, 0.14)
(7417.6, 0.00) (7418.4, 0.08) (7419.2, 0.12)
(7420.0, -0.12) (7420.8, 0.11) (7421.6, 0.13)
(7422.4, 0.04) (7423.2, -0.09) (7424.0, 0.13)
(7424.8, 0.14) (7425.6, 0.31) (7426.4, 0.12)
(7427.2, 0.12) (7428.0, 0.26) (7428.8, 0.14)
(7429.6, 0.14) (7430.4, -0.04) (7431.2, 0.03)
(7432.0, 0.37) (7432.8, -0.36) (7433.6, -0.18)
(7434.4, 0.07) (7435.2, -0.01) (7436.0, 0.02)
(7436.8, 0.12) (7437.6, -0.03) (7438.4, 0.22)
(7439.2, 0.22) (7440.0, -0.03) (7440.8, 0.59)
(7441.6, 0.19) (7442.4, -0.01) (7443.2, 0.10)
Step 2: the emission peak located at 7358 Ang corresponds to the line [O II] 3727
